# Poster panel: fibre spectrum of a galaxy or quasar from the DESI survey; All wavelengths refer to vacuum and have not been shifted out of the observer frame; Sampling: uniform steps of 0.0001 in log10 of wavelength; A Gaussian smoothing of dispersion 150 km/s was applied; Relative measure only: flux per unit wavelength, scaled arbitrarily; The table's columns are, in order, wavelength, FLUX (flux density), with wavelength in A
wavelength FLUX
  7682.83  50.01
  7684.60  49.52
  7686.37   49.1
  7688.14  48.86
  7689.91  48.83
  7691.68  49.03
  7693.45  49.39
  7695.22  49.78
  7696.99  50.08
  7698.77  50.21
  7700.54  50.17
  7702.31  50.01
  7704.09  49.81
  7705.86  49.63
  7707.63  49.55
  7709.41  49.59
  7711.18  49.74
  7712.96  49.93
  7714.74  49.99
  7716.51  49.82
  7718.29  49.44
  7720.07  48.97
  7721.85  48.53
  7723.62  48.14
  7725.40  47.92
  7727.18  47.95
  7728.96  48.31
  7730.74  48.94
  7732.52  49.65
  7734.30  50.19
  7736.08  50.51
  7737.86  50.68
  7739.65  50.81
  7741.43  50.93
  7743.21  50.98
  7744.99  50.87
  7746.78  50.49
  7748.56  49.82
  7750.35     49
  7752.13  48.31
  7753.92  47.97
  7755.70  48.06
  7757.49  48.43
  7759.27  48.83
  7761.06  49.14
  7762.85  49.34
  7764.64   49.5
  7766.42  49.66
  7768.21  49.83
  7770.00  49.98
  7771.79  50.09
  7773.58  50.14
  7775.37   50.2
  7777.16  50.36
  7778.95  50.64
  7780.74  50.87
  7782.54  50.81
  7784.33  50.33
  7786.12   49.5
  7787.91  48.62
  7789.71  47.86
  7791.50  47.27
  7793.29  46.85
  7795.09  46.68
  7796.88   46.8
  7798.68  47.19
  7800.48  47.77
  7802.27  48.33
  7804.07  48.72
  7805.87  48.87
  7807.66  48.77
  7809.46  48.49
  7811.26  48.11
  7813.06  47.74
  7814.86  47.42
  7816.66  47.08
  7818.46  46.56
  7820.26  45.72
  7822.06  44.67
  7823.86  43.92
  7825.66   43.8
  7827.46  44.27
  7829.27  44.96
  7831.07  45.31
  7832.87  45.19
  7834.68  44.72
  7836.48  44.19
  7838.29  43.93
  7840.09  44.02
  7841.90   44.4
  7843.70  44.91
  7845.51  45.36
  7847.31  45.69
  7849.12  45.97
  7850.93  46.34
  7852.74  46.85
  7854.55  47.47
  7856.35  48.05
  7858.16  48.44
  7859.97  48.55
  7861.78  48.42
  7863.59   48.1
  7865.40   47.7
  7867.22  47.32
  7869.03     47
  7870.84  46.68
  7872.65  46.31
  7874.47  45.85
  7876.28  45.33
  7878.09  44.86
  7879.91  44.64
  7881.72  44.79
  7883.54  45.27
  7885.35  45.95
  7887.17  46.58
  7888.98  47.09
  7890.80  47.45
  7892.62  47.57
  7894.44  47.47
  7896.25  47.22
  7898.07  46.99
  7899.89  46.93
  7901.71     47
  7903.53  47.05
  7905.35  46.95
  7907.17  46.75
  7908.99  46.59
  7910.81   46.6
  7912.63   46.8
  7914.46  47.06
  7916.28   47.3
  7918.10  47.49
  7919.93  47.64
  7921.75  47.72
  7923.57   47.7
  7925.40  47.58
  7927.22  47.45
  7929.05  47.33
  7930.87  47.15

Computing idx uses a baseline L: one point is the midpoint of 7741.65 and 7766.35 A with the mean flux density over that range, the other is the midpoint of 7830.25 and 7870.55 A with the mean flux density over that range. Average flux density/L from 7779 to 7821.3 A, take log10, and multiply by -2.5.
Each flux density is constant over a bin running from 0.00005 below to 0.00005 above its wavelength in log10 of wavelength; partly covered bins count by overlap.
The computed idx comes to -0.01 mag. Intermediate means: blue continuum 49.4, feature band 48.1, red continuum 46.3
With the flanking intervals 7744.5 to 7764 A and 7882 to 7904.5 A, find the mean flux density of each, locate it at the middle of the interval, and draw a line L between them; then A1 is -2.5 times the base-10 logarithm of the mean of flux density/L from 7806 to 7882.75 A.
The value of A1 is 0.033 mag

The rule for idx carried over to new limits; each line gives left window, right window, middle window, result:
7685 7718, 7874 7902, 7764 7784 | -0.041 mag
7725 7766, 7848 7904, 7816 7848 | 0.065 mag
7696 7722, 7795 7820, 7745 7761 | -0.003 mag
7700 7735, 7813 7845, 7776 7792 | -0.064 mag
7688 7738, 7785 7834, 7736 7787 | -0.037 mag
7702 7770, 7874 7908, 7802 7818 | -0.002 mag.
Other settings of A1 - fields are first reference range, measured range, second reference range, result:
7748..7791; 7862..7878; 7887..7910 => 0.02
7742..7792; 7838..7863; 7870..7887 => 0.00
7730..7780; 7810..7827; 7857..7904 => 0.05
